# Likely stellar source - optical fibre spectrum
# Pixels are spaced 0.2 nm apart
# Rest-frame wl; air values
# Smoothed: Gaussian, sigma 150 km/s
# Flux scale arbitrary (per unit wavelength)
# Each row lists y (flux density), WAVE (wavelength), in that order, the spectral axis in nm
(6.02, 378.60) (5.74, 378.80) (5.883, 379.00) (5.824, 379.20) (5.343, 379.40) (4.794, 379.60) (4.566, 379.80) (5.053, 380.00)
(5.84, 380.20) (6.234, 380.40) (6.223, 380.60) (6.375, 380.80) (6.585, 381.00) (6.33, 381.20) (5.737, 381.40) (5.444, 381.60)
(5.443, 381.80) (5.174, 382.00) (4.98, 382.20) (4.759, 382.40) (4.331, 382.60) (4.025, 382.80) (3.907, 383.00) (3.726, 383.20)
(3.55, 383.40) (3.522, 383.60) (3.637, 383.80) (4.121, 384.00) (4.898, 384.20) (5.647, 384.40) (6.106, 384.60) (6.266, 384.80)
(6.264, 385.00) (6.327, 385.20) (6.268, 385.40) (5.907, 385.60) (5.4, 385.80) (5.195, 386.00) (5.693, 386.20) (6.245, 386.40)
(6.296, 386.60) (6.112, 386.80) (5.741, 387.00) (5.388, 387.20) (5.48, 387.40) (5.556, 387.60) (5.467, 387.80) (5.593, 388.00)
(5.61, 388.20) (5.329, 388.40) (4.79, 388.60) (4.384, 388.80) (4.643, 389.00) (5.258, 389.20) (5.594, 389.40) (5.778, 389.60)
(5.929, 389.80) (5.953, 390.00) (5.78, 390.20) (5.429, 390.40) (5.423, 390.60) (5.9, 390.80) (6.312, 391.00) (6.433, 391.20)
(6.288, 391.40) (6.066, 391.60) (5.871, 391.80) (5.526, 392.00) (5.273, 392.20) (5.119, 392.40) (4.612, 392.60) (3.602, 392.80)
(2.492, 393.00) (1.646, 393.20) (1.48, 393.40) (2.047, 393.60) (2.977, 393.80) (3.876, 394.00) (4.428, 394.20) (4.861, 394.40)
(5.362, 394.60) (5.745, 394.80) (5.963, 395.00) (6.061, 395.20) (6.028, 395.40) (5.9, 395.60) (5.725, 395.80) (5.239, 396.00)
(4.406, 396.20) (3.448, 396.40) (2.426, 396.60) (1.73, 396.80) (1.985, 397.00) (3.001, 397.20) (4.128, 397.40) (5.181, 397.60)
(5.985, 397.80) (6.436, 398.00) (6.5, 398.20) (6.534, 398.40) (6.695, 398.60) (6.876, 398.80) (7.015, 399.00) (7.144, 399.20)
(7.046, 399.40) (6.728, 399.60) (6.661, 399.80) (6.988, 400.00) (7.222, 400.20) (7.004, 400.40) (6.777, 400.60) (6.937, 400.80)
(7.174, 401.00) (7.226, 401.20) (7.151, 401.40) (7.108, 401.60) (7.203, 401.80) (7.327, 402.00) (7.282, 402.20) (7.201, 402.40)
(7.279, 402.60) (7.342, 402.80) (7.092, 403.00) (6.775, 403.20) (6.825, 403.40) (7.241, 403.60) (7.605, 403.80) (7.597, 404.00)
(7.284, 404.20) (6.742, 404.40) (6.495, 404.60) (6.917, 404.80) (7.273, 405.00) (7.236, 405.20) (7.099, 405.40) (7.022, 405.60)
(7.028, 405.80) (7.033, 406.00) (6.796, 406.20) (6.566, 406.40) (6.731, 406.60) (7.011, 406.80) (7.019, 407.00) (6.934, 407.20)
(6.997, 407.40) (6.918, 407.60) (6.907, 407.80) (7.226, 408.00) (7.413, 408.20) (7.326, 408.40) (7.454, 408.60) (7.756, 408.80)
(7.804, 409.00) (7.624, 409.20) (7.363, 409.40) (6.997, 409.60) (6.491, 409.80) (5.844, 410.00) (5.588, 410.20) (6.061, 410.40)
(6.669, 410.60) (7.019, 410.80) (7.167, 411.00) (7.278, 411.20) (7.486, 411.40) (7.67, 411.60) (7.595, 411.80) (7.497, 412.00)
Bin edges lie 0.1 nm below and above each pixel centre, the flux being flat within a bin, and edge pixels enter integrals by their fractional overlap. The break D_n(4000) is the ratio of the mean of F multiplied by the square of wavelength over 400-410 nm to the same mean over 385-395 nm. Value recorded 1.48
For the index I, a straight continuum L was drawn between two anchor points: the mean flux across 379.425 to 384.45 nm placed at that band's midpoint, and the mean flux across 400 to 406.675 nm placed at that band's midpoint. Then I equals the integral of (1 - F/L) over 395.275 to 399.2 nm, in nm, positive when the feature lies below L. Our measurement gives 0.86 nm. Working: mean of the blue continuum 4.99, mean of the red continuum 7.08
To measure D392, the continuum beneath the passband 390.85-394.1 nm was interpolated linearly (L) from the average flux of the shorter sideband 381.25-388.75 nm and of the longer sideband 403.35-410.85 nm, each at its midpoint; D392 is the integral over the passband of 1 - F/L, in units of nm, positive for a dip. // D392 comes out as 0.803 nm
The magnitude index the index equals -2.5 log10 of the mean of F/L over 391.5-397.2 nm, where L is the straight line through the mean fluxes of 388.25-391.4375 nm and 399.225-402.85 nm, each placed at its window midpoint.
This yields 0.400 mag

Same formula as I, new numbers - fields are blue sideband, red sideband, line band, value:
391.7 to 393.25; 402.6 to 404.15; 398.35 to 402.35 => -0.37 nm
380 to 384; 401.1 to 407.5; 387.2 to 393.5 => 0.71 nm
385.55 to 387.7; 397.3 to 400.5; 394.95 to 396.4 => 0.19 nm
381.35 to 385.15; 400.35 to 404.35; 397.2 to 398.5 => 0.21 nm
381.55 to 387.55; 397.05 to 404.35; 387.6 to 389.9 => 0.11 nm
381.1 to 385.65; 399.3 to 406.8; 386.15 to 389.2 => 0.00 nm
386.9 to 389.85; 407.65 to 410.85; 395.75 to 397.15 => 0.59 nm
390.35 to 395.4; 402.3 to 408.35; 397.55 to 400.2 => -0.35 nm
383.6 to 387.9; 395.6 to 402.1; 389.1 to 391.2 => -0.03 nm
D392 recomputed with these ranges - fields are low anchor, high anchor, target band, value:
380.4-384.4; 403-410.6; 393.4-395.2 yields 0.49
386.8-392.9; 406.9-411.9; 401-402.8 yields -0.21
